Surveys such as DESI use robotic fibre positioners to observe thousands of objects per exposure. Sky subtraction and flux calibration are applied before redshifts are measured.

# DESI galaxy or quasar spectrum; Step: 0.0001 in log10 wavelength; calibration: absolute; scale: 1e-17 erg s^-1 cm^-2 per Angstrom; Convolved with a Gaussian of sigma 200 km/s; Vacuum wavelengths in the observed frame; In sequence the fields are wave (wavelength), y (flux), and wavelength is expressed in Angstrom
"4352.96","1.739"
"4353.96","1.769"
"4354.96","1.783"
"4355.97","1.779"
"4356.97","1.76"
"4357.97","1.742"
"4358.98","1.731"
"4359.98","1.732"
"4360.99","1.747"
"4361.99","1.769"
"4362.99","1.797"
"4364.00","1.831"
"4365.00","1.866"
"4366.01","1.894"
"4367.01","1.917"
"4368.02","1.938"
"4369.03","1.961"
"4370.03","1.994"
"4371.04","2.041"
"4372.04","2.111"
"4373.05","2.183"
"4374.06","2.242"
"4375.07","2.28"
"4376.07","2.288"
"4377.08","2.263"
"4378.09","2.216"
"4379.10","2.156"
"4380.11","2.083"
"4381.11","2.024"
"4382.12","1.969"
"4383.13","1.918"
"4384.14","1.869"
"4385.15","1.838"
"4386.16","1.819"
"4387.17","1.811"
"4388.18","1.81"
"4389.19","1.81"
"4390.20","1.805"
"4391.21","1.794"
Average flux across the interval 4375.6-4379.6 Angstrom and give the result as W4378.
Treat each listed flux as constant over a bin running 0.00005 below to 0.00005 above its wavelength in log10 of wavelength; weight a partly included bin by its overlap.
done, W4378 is 2.23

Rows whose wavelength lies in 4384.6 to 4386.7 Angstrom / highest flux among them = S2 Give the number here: 1.838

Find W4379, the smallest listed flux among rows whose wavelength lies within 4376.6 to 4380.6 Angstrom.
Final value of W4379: 2.083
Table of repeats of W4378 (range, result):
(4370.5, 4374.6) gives 2.14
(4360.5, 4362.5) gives 1.77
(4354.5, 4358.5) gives 1.76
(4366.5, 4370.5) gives 1.95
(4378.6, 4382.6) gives 2.06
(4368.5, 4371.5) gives 2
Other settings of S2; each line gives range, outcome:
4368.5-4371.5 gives 2.041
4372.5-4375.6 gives 2.28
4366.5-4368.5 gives 1.938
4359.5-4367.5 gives 1.917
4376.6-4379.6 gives 2.263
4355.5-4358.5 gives 1.779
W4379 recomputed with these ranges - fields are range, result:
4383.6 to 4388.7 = 1.81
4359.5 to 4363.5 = 1.732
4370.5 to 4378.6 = 2.041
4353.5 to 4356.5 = 1.769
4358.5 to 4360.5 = 1.731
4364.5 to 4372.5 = 1.866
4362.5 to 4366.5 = 1.797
